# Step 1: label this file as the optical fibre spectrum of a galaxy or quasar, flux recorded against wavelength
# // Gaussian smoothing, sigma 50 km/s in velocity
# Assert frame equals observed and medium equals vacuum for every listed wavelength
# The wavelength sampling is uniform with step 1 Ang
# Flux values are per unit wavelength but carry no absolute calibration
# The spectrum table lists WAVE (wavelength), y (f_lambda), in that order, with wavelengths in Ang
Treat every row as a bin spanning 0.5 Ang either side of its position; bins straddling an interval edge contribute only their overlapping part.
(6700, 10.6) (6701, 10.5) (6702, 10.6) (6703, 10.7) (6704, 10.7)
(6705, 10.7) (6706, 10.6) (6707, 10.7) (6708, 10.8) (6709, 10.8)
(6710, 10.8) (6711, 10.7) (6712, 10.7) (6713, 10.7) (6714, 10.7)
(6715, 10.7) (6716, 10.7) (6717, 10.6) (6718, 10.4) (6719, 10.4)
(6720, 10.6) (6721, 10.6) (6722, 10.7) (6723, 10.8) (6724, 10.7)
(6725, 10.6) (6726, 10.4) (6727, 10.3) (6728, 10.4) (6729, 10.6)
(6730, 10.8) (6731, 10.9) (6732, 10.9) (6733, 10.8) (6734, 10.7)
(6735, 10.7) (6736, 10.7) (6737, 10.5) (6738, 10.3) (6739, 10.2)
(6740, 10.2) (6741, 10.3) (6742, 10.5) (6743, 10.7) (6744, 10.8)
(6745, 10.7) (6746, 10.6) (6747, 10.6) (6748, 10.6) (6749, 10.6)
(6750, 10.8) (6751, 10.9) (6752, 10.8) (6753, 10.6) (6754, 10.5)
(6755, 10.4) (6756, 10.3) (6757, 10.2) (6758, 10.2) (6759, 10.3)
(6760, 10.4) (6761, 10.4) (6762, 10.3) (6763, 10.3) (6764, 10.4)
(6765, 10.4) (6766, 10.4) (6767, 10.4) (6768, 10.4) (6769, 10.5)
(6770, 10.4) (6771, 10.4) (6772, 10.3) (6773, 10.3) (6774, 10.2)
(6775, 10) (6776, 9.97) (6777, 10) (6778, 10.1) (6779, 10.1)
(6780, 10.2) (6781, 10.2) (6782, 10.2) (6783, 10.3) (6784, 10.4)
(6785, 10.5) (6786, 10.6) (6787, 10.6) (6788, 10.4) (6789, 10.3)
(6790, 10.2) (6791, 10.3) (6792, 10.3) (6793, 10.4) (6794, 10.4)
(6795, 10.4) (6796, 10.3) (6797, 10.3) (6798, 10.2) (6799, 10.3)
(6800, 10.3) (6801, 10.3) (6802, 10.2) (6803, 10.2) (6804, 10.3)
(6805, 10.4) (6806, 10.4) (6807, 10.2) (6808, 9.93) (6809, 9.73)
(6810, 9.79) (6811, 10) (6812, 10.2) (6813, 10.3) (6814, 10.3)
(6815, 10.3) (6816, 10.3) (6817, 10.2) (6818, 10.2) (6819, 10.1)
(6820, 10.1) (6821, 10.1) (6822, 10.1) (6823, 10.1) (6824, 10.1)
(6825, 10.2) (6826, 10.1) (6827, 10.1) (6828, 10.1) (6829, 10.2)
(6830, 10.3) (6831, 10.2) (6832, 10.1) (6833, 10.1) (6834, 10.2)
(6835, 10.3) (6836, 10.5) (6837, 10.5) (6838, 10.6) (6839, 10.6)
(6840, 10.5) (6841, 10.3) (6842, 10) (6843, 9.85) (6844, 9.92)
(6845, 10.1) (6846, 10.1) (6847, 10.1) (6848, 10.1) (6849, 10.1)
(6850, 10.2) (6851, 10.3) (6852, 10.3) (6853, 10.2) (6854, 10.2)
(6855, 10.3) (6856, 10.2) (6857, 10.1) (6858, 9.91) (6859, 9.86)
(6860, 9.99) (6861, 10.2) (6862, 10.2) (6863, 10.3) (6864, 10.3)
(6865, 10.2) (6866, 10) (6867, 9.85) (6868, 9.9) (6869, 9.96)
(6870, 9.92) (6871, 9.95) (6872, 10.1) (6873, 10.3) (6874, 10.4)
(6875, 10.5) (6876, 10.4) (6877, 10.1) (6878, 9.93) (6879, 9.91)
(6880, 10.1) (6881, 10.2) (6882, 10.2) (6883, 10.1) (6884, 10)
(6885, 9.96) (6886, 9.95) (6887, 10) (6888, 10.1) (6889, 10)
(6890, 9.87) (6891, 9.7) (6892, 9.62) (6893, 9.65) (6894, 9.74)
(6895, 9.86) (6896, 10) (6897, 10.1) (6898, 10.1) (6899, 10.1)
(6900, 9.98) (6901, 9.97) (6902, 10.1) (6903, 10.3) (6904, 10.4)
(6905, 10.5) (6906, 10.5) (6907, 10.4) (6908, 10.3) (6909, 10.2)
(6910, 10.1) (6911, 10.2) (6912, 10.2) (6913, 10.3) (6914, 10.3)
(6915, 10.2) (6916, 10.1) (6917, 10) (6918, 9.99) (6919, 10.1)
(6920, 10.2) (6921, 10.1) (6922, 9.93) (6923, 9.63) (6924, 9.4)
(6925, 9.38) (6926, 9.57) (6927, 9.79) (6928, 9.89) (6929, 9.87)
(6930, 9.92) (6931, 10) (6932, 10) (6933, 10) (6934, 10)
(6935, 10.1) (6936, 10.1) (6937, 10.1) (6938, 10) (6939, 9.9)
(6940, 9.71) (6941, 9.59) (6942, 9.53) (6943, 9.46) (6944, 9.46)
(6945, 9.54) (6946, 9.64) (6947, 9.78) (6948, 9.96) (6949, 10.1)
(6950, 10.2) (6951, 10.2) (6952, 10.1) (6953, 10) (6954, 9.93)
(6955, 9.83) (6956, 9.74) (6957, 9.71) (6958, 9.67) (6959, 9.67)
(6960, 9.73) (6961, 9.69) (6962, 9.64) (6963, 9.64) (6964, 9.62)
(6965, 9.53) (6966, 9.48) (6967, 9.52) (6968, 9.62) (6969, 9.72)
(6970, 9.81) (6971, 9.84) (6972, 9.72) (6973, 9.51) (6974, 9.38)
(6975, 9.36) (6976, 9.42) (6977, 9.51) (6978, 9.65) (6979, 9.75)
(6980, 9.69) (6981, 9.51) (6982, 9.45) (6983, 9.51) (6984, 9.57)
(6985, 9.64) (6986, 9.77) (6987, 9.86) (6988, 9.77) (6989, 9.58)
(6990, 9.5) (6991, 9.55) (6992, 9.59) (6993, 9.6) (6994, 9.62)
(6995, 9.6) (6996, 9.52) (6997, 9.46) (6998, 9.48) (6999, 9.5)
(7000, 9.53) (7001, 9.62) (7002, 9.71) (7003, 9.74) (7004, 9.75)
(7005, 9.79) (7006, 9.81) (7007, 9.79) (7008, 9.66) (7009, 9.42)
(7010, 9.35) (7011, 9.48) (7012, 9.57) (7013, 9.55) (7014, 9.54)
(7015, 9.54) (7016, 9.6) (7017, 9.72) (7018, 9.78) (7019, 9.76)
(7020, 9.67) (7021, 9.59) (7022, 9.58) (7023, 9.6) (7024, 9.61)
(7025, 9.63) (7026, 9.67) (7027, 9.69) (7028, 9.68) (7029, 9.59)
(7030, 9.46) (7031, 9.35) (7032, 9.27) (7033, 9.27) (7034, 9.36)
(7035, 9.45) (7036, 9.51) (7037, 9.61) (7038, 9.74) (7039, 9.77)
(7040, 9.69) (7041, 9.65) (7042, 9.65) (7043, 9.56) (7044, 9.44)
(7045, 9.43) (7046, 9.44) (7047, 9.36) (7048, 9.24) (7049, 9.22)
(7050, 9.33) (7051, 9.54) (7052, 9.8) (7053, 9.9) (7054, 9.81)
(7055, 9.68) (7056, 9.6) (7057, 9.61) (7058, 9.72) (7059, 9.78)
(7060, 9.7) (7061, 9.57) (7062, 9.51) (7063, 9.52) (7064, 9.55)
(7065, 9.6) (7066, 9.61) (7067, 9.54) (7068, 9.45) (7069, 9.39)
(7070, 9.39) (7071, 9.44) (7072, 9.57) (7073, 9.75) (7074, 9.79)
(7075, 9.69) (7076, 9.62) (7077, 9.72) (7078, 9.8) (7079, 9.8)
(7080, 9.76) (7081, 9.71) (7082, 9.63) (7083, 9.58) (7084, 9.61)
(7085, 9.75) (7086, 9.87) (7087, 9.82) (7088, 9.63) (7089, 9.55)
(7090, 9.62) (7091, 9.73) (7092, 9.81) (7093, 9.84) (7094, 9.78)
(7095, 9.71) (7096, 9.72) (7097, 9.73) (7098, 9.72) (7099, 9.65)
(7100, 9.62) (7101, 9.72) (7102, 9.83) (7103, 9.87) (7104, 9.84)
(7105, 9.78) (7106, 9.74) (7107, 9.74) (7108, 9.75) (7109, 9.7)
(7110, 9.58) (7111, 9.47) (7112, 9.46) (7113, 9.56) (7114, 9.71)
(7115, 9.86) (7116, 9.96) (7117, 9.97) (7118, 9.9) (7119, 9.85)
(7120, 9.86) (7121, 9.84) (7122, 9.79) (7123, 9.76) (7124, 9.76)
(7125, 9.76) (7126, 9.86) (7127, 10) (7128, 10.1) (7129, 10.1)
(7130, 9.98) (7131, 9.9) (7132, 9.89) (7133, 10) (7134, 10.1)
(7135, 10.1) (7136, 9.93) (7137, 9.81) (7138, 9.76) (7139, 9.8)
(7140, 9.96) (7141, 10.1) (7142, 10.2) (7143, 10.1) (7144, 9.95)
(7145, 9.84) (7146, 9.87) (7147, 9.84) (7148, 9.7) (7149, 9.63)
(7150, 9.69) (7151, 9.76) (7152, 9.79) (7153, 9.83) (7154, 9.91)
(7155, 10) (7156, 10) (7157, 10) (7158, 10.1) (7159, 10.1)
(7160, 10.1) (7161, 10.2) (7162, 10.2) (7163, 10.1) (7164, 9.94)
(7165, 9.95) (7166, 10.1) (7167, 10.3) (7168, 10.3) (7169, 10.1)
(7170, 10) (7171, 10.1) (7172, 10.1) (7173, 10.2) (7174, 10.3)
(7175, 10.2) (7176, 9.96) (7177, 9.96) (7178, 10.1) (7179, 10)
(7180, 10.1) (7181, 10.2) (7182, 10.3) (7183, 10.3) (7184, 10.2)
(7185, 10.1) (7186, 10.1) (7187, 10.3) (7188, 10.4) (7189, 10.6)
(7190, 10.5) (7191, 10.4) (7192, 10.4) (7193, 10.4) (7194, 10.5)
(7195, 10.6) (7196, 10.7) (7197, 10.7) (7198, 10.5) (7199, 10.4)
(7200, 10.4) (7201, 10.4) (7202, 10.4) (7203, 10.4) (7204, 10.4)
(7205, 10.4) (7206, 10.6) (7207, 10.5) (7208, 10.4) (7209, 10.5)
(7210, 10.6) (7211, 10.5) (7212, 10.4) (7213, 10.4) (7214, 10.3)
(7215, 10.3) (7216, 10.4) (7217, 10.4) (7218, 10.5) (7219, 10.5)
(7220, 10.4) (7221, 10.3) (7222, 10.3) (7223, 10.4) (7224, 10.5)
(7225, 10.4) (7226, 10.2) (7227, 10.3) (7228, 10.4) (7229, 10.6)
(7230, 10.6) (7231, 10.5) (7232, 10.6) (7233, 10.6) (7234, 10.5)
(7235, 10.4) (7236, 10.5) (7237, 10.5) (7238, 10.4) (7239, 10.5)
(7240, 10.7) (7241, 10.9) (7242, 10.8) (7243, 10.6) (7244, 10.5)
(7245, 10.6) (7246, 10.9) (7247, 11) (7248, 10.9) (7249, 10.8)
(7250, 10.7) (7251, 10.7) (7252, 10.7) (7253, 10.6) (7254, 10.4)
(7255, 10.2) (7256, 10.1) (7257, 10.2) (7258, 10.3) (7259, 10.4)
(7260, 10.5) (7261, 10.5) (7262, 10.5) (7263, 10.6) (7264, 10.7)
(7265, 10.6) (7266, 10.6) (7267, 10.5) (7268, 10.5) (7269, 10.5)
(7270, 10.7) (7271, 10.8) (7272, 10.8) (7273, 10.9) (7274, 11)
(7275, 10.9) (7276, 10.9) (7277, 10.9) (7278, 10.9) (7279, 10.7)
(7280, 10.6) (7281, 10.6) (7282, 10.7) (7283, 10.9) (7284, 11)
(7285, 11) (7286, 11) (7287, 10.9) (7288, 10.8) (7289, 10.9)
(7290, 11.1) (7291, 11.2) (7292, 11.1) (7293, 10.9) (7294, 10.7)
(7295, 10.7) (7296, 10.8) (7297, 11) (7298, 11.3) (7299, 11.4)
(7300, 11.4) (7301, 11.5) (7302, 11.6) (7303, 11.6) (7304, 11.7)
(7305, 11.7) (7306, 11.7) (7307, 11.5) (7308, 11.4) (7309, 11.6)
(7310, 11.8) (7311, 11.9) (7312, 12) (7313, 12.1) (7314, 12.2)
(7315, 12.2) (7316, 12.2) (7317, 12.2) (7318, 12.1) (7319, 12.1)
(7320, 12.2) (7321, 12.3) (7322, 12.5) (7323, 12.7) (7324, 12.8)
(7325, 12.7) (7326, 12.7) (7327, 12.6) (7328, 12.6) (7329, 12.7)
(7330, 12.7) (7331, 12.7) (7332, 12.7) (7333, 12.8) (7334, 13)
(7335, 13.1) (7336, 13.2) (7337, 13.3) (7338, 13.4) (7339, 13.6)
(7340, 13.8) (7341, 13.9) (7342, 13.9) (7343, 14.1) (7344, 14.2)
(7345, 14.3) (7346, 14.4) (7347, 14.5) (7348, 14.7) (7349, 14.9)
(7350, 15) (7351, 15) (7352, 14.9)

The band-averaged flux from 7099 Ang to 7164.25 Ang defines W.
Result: 9.87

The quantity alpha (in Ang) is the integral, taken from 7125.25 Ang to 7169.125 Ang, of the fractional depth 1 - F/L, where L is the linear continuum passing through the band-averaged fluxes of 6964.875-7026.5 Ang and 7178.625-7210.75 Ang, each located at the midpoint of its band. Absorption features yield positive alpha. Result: 1.0 Ang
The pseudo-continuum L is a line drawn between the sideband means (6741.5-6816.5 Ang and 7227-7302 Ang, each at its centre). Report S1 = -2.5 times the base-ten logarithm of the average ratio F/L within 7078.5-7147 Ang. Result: 0.085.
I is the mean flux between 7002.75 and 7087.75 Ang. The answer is 9.6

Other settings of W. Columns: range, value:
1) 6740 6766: 10.5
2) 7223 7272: 10.6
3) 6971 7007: 9.61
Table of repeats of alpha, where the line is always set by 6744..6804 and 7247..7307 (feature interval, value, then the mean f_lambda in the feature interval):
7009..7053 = 4.4 Ang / 9.55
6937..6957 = 1.3 Ang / 9.83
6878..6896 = 0.9 Ang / 9.94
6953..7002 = 4.4 Ang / 9.62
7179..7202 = 0.8 Ang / 10.4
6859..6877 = 0.6 Ang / 10.1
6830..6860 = 0.7 Ang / 10.2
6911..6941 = 1.6 Ang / 9.96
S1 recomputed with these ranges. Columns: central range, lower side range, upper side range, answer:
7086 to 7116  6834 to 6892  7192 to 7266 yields 0.07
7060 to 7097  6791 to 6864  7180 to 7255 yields 0.08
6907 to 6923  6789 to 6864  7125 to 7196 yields 0.00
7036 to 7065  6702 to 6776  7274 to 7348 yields 0.18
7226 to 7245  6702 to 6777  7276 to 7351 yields 0.14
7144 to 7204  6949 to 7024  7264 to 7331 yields 0.06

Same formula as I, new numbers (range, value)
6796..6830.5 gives 10.2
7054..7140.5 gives 9.74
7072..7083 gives 9.71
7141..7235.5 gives 10.3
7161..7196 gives 10.2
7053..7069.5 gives 9.61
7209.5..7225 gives 10.4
